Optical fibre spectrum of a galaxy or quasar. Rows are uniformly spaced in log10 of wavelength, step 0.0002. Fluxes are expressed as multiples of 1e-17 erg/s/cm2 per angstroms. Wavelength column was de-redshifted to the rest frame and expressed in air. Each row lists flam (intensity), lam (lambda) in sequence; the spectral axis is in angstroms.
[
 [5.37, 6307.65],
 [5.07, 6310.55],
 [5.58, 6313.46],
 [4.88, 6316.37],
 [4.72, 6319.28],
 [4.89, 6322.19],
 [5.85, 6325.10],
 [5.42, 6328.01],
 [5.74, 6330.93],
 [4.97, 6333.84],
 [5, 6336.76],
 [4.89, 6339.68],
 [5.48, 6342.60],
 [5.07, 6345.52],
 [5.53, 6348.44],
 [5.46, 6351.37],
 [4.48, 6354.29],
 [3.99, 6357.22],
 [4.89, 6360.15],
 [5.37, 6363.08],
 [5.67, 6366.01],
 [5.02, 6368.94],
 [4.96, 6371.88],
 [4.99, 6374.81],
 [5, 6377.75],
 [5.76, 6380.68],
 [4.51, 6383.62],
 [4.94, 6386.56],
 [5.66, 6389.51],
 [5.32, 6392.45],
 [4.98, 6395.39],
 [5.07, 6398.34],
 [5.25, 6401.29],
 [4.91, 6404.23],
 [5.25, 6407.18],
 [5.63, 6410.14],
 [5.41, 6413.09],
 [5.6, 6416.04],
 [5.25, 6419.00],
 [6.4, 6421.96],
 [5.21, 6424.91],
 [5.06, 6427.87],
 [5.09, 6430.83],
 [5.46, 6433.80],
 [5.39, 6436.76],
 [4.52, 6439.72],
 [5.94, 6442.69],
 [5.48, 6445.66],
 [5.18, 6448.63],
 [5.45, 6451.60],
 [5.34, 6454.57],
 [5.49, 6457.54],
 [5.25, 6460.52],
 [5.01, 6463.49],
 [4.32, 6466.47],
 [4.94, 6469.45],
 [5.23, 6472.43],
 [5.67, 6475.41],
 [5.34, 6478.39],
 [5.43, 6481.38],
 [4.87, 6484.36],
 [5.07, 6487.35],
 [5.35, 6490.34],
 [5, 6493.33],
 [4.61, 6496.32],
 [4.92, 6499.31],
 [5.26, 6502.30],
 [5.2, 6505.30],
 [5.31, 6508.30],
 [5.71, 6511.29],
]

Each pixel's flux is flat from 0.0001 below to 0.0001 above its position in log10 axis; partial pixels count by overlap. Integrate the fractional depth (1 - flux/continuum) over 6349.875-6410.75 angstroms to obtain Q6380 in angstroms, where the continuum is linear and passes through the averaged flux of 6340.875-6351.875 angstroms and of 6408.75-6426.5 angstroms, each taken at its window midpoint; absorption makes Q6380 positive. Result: 4.2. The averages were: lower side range 5.37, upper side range 5.58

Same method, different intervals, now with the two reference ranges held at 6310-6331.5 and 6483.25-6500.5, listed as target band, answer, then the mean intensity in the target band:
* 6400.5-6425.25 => -1.7 angstroms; 5.45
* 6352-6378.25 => 1.2 angstroms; 4.94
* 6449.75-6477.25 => -0.9 angstroms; 5.19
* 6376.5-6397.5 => -0.1 angstroms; 5.17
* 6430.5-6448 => -0.9 angstroms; 5.32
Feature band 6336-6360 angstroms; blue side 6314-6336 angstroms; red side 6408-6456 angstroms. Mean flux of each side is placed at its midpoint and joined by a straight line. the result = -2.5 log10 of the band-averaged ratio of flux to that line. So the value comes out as 0.06 mag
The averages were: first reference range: 5.22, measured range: 4.98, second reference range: 5.4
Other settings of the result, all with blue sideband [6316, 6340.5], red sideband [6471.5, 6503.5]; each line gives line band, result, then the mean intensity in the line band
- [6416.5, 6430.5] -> -0.060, 5.46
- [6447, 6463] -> -0.034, 5.32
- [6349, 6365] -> 0.058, 4.9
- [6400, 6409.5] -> -0.003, 5.18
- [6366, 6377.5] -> 0.019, 5.08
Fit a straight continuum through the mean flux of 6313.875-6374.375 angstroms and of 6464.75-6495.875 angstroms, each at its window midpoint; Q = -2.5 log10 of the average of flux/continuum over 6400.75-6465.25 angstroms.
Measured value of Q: -0.05 mag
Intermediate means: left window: 5.12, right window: 5.1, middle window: 5.34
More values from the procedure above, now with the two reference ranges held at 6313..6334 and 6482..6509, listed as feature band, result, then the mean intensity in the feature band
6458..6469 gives 0.039 mag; 4.92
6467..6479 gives -0.025 mag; 5.22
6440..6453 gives -0.061 mag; 5.42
